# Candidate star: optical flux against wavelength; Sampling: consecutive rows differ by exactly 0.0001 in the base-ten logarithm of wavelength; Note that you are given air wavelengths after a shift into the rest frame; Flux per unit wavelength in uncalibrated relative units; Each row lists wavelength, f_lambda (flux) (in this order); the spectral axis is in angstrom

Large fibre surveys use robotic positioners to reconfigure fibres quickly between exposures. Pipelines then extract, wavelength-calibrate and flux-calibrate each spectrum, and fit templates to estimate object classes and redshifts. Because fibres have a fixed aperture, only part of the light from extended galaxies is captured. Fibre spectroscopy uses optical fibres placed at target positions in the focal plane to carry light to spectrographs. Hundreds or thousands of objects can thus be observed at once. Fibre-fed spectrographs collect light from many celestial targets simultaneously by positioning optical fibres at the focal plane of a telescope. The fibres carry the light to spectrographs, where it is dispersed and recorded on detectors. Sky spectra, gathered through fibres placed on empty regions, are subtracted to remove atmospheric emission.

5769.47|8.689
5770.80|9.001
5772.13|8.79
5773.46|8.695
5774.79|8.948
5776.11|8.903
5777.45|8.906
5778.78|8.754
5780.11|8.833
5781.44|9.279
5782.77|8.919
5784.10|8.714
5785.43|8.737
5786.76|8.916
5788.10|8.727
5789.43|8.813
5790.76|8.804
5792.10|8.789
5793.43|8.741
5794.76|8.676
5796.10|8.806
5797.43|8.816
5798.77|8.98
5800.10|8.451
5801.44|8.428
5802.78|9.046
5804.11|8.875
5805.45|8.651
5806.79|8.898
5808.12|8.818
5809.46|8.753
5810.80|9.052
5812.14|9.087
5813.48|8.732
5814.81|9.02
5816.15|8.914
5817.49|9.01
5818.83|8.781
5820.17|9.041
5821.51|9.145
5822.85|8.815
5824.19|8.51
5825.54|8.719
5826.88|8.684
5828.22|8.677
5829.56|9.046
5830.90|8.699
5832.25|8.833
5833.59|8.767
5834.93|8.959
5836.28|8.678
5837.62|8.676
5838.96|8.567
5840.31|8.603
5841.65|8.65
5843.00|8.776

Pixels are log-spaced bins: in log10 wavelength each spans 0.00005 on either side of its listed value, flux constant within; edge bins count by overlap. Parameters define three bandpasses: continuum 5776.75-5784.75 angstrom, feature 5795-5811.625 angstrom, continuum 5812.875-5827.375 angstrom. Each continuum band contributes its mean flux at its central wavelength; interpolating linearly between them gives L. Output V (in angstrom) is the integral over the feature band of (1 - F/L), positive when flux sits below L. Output 0.1 angstrom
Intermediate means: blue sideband 8.9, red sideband 8.86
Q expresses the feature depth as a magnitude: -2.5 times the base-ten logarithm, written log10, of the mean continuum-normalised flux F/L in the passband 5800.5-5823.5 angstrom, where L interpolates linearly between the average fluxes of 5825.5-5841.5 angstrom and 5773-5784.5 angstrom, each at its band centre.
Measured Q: -0.01 mag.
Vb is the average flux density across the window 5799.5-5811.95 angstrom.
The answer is 8.78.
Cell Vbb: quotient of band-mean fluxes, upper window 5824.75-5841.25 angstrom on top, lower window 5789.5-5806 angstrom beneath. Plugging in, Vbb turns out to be 1.0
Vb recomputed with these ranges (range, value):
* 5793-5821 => 8.84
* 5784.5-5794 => 8.79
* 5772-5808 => 8.81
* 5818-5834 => 8.81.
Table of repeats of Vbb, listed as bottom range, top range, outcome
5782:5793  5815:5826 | 1.01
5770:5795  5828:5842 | 0.99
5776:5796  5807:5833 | 1.00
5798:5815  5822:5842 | 0.99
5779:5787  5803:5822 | 1.00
